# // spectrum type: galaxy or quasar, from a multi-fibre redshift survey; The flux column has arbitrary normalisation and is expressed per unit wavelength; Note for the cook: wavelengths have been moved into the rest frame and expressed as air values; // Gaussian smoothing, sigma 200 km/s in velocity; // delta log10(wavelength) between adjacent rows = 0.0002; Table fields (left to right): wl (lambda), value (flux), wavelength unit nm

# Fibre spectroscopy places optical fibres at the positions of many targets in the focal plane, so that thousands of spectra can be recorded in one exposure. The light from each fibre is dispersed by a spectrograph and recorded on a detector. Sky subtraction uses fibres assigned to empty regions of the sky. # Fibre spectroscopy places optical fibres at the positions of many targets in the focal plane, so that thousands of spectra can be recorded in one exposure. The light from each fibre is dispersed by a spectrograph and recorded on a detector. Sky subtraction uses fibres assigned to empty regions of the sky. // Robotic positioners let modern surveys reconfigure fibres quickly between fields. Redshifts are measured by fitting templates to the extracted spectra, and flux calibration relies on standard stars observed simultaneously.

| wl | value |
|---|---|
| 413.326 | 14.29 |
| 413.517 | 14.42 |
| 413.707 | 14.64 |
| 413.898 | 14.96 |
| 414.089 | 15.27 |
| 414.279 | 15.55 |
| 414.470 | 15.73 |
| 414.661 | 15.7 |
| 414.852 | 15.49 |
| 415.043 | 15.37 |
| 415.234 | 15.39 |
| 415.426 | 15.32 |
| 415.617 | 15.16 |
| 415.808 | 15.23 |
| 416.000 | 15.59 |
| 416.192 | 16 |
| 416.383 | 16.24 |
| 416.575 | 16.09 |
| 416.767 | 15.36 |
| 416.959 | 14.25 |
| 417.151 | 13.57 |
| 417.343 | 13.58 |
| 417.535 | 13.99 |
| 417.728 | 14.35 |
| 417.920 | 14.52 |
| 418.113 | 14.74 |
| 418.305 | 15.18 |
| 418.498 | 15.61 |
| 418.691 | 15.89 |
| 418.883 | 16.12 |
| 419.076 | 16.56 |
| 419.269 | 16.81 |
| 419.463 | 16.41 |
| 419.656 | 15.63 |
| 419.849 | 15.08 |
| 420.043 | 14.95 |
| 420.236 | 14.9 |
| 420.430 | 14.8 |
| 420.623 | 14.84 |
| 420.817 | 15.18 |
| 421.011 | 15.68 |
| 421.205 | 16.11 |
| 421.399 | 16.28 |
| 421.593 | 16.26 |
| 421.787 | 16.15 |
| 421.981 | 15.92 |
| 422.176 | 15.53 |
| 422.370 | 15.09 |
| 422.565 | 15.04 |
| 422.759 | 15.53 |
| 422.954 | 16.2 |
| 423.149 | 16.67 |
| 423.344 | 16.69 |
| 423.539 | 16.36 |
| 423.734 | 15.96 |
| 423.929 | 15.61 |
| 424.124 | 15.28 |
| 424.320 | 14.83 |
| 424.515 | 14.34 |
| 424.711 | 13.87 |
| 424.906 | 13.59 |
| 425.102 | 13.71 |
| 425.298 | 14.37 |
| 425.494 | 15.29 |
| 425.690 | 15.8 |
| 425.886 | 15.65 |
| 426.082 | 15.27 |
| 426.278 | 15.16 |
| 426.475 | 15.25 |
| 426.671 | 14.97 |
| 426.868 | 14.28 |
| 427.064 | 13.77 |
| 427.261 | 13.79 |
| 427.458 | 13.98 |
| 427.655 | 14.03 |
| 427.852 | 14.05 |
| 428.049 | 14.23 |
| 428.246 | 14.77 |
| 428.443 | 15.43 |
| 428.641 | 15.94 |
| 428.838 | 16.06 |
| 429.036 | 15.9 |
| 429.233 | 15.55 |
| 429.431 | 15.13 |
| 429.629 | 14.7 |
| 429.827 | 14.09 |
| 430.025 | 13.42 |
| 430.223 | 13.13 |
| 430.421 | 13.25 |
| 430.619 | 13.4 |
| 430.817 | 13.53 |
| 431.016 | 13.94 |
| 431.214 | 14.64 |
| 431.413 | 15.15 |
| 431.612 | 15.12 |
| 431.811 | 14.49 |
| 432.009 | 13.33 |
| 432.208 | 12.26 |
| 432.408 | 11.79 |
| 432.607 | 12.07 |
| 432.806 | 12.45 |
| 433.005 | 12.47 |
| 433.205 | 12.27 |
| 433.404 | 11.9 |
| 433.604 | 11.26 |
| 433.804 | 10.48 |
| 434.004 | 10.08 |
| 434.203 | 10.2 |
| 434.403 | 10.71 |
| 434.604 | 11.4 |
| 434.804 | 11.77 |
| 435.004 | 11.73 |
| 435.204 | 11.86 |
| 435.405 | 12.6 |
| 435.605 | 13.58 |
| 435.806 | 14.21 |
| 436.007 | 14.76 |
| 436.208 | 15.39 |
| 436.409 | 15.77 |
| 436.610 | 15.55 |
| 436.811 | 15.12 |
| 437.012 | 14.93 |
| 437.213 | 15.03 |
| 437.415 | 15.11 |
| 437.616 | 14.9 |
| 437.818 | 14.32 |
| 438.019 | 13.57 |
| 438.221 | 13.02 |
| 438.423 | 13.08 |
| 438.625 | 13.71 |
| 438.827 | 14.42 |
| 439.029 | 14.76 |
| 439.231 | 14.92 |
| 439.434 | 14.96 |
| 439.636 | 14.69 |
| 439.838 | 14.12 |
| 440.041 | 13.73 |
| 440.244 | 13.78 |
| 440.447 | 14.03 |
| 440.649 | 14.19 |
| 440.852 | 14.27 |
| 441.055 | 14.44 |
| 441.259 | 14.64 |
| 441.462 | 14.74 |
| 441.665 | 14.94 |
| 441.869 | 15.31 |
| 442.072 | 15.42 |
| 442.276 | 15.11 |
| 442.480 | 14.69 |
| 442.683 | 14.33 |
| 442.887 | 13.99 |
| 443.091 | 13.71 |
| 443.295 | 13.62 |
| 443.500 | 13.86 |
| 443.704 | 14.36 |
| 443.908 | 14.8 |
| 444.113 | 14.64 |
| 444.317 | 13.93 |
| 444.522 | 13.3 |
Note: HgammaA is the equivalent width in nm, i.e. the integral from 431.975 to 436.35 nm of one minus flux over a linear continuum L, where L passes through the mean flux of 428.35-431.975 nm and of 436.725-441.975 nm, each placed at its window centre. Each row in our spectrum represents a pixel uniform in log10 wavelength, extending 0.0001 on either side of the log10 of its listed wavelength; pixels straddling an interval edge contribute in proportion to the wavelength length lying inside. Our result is 0.69 nm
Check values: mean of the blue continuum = 14.6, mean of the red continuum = 14.4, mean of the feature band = 12.2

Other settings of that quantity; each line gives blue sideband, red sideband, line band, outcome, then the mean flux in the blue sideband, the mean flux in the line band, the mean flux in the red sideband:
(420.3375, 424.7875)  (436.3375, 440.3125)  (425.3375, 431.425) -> 0.223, 15.6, 14.6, 14.5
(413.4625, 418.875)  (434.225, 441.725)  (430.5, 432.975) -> 0.144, 15.1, 13.5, 14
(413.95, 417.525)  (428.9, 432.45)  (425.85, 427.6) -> -0.028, 15.2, 14.6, 14.1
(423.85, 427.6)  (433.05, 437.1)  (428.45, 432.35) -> -0.183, 14.7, 14.4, 12.8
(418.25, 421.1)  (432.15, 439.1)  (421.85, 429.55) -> -0.243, 15.6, 15.1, 13.1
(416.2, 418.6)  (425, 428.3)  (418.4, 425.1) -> -0.375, 14.8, 15.6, 14.6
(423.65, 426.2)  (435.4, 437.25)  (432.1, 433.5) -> 0.250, 14.9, 12.2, 14.8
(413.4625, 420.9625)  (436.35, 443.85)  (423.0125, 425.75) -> -0.031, 15.3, 15.2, 14.5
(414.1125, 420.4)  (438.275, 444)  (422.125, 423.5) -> -0.069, 15.3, 15.9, 14.4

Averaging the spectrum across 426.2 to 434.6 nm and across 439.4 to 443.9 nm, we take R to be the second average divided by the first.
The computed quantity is 1.1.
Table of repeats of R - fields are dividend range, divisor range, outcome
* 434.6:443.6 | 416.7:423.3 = 0.92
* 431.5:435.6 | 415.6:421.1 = 0.79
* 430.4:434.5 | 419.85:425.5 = 0.82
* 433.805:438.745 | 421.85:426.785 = 0.88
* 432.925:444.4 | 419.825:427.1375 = 0.90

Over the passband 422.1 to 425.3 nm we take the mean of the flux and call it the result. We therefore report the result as 15.2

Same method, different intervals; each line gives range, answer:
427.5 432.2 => 14.4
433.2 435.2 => 11.2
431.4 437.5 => 13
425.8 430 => 14.8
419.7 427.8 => 15.2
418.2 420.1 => 15.8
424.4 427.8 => 14.5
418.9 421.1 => 15.5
